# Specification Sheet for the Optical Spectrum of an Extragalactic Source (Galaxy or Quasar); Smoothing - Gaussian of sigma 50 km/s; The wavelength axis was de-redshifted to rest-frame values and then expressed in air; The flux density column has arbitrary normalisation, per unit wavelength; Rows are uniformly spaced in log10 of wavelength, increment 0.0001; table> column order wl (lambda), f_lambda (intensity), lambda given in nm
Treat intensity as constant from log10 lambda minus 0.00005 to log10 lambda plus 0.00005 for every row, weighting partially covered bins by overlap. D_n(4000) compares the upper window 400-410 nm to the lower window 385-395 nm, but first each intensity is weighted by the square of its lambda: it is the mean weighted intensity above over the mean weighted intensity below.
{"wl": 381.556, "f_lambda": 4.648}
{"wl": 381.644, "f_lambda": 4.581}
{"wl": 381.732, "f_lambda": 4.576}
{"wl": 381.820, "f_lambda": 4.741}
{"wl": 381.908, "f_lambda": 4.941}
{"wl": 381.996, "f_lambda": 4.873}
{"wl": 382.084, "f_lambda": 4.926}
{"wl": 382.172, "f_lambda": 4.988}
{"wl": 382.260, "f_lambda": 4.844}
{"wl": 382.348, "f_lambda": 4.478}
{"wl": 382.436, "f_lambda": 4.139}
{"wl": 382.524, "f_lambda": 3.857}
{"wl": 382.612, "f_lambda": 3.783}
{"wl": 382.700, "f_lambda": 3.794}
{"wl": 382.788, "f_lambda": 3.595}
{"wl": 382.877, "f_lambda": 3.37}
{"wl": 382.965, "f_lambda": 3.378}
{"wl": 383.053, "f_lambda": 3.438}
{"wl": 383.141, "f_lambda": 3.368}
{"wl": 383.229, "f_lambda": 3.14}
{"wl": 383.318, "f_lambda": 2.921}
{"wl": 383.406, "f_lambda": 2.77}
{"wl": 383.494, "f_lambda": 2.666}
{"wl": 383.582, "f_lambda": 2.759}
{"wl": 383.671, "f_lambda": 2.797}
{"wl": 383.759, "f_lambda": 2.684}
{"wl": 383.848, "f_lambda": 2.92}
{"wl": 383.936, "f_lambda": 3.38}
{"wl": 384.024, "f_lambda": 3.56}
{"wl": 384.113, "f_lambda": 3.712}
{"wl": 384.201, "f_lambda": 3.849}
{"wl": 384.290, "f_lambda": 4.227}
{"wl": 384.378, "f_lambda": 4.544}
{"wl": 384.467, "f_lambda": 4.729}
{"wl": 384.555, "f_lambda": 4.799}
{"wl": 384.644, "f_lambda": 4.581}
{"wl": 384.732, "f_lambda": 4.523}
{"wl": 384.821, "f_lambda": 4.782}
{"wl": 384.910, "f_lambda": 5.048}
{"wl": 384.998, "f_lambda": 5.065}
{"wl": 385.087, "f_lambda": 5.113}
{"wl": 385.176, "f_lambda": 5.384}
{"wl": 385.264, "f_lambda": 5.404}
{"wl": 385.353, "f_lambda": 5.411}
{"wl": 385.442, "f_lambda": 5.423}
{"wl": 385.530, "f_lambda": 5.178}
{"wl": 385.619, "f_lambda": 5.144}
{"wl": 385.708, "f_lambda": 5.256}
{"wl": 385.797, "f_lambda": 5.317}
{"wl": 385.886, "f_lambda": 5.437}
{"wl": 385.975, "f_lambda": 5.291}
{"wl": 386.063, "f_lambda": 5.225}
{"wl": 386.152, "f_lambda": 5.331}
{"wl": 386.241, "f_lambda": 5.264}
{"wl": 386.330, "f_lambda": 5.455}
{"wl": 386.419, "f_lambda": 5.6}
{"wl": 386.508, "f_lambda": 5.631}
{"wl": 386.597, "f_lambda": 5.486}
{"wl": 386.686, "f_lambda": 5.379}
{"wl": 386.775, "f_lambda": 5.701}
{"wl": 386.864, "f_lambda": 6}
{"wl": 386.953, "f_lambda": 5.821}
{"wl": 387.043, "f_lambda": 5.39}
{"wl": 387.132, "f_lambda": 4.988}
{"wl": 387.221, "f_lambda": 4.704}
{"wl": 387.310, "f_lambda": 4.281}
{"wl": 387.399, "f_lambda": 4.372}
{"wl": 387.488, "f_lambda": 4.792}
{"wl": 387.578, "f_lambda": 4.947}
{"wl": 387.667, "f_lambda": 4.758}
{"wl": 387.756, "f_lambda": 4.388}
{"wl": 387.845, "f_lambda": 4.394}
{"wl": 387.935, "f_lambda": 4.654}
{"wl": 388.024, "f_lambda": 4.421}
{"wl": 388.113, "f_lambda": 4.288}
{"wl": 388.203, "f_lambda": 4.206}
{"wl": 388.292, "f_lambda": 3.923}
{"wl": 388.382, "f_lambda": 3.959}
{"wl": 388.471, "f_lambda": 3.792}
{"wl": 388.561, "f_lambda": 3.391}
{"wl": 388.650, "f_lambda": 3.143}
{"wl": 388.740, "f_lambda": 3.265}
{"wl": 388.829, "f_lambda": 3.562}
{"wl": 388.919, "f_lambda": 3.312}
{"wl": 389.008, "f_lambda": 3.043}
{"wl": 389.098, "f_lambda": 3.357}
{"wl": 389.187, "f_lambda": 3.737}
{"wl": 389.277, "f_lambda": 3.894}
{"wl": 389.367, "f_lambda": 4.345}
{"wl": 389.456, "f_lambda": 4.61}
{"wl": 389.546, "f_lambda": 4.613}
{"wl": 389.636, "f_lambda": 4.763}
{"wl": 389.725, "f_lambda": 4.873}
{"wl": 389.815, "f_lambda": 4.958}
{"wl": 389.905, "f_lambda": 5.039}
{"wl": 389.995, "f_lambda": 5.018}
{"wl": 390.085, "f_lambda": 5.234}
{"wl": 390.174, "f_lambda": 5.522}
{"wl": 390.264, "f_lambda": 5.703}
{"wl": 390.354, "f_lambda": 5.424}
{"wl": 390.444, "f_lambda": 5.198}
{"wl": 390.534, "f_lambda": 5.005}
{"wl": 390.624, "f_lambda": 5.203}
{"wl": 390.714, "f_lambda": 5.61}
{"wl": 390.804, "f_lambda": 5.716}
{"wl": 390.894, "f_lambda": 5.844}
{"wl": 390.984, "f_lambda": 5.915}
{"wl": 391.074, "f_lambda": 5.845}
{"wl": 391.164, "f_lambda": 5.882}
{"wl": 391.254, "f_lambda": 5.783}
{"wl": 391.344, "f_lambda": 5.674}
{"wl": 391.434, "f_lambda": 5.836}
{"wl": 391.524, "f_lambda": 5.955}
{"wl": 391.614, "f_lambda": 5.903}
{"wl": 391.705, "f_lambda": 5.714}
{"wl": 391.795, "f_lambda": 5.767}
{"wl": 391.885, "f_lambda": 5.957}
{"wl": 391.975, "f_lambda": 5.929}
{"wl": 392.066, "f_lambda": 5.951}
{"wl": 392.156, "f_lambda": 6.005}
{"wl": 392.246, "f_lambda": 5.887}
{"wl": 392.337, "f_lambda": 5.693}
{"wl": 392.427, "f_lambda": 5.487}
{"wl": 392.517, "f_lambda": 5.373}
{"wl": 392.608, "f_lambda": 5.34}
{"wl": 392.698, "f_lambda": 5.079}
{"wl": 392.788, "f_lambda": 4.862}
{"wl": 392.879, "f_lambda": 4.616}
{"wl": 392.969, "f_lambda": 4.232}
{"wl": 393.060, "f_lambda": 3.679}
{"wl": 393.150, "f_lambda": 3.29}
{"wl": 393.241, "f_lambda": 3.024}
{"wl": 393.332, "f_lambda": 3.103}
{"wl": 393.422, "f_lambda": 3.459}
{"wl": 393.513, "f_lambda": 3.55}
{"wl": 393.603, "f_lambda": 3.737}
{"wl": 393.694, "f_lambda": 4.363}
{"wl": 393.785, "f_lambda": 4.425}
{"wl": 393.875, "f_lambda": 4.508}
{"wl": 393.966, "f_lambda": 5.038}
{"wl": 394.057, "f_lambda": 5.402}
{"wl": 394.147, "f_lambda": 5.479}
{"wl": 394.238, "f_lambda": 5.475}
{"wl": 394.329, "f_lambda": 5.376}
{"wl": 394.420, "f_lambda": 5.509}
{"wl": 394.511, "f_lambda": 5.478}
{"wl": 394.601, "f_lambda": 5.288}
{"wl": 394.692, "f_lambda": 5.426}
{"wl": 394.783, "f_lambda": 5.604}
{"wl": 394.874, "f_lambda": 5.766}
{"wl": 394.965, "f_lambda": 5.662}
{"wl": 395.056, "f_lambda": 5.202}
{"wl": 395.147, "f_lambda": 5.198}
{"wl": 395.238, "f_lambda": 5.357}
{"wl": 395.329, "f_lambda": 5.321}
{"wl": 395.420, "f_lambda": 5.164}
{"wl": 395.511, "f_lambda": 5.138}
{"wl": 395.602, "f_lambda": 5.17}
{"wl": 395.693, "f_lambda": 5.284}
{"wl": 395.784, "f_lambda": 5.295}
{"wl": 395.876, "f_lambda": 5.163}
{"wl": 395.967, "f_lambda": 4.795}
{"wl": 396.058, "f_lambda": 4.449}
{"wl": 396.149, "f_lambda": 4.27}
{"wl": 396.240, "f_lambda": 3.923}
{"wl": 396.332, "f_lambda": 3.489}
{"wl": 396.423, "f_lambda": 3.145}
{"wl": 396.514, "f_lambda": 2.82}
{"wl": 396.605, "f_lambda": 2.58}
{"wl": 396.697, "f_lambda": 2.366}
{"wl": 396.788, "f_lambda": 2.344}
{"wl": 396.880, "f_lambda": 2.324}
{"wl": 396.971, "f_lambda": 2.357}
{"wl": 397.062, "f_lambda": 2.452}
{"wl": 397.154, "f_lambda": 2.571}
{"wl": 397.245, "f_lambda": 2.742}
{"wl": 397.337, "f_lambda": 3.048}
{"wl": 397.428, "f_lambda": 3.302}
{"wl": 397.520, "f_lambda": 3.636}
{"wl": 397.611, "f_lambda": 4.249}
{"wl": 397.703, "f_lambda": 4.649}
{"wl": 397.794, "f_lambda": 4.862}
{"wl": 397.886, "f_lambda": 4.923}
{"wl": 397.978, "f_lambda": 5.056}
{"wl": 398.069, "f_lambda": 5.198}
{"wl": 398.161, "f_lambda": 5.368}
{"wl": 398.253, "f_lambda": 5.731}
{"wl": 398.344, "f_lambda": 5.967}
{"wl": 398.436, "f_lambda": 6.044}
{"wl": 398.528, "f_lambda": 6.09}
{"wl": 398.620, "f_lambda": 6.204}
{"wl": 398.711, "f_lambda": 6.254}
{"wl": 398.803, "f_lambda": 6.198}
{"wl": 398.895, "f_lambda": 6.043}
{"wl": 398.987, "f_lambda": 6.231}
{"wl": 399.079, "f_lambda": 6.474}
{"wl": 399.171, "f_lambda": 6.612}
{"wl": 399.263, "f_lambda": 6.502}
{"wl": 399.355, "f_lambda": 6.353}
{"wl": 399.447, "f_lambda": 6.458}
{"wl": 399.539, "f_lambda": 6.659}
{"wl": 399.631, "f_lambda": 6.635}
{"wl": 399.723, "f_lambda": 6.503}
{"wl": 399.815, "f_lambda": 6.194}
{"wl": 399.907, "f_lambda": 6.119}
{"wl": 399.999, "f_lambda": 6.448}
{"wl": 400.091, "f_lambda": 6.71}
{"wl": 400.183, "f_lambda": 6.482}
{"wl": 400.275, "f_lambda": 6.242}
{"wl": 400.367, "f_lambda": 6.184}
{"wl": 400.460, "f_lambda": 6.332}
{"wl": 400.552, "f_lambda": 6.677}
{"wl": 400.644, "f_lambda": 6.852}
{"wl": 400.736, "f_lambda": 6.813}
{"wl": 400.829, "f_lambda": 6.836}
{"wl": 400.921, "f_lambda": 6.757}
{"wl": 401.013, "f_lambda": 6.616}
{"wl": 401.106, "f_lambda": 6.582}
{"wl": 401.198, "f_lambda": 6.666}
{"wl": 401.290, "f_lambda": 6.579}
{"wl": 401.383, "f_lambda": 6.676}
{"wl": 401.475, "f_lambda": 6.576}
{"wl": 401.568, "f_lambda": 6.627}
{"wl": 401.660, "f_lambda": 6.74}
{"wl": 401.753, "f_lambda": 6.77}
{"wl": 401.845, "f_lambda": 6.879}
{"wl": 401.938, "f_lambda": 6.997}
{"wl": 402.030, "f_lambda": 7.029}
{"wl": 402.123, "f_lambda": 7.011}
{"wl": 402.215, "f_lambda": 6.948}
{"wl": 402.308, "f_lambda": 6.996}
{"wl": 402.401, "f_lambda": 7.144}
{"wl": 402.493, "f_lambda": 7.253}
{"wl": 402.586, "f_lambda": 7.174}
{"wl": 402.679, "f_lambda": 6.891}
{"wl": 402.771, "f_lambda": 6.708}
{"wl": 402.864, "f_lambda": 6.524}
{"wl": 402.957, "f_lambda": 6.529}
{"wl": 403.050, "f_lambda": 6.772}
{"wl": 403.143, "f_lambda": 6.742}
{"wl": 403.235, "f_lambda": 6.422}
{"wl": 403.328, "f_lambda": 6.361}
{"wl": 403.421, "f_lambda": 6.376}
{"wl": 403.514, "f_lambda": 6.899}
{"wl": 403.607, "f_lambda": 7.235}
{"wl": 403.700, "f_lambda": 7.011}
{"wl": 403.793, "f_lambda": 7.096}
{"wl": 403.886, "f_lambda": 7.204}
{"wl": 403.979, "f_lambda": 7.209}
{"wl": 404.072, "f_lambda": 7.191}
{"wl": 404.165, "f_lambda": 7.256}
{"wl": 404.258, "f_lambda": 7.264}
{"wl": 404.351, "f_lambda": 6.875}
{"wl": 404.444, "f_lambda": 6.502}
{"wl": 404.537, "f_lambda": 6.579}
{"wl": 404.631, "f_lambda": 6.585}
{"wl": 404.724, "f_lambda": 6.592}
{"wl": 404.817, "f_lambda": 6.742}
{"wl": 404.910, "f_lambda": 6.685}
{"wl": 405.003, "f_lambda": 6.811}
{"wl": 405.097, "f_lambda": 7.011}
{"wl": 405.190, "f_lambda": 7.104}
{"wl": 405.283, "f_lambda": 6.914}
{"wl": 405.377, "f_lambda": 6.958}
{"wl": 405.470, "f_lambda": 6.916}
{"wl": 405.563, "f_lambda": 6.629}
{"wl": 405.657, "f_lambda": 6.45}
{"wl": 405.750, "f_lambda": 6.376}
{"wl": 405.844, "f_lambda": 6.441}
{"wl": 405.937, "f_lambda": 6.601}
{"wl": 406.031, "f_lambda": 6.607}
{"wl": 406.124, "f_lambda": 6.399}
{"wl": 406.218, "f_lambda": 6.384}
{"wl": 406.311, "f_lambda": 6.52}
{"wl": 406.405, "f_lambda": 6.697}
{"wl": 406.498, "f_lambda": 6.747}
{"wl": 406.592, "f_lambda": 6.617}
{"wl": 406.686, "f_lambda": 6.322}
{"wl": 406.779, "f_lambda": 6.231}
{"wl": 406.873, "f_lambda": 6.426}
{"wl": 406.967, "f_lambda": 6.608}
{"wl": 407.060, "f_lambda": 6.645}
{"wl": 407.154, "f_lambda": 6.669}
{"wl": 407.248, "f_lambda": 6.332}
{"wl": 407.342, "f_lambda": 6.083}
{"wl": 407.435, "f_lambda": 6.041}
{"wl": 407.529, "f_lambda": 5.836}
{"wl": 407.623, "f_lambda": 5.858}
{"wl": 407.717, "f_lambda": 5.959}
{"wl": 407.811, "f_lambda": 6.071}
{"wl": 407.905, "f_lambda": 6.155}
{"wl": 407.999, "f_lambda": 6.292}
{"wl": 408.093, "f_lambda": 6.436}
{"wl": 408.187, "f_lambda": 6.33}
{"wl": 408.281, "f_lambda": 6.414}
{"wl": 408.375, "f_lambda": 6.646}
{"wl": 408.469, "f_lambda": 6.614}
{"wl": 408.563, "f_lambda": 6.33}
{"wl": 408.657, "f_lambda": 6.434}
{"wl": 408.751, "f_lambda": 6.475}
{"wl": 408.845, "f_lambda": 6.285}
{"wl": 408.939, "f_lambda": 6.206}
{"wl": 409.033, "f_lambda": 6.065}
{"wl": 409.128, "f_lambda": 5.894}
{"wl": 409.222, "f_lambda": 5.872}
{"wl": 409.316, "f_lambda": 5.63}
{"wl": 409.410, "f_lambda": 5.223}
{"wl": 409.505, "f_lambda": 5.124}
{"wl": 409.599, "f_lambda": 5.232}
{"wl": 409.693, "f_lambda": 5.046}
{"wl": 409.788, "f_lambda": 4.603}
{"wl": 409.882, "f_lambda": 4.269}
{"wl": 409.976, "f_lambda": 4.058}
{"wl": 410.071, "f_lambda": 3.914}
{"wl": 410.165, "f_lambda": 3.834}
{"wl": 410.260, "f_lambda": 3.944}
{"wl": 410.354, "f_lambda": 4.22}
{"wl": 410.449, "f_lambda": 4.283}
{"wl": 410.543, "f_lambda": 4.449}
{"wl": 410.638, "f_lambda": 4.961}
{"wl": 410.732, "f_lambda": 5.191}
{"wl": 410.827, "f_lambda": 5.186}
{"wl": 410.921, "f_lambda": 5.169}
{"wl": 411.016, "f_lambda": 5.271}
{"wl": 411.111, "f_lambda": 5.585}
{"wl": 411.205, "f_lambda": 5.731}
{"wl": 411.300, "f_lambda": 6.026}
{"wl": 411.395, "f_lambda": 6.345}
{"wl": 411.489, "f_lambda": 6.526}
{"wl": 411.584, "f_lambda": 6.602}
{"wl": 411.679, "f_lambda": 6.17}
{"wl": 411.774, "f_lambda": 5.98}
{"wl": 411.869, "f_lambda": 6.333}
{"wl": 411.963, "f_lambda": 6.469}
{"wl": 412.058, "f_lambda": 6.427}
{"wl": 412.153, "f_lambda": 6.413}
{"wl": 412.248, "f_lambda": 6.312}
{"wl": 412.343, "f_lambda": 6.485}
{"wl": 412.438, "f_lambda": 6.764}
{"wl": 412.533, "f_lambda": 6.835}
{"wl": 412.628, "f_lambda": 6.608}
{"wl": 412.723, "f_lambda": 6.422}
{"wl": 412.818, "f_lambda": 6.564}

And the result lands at 1.41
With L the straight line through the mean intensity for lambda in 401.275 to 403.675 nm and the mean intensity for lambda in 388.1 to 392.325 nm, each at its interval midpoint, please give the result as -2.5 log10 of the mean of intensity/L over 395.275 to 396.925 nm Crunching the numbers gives 0.39 mag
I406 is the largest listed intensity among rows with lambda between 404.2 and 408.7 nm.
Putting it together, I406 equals 7.264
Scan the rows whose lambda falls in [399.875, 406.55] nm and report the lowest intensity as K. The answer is 6.119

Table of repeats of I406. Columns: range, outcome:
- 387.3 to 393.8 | 6.005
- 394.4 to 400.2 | 6.71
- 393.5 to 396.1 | 5.766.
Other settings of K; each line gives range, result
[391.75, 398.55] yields 2.324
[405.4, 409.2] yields 5.836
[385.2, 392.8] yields 3.043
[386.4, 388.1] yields 4.281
